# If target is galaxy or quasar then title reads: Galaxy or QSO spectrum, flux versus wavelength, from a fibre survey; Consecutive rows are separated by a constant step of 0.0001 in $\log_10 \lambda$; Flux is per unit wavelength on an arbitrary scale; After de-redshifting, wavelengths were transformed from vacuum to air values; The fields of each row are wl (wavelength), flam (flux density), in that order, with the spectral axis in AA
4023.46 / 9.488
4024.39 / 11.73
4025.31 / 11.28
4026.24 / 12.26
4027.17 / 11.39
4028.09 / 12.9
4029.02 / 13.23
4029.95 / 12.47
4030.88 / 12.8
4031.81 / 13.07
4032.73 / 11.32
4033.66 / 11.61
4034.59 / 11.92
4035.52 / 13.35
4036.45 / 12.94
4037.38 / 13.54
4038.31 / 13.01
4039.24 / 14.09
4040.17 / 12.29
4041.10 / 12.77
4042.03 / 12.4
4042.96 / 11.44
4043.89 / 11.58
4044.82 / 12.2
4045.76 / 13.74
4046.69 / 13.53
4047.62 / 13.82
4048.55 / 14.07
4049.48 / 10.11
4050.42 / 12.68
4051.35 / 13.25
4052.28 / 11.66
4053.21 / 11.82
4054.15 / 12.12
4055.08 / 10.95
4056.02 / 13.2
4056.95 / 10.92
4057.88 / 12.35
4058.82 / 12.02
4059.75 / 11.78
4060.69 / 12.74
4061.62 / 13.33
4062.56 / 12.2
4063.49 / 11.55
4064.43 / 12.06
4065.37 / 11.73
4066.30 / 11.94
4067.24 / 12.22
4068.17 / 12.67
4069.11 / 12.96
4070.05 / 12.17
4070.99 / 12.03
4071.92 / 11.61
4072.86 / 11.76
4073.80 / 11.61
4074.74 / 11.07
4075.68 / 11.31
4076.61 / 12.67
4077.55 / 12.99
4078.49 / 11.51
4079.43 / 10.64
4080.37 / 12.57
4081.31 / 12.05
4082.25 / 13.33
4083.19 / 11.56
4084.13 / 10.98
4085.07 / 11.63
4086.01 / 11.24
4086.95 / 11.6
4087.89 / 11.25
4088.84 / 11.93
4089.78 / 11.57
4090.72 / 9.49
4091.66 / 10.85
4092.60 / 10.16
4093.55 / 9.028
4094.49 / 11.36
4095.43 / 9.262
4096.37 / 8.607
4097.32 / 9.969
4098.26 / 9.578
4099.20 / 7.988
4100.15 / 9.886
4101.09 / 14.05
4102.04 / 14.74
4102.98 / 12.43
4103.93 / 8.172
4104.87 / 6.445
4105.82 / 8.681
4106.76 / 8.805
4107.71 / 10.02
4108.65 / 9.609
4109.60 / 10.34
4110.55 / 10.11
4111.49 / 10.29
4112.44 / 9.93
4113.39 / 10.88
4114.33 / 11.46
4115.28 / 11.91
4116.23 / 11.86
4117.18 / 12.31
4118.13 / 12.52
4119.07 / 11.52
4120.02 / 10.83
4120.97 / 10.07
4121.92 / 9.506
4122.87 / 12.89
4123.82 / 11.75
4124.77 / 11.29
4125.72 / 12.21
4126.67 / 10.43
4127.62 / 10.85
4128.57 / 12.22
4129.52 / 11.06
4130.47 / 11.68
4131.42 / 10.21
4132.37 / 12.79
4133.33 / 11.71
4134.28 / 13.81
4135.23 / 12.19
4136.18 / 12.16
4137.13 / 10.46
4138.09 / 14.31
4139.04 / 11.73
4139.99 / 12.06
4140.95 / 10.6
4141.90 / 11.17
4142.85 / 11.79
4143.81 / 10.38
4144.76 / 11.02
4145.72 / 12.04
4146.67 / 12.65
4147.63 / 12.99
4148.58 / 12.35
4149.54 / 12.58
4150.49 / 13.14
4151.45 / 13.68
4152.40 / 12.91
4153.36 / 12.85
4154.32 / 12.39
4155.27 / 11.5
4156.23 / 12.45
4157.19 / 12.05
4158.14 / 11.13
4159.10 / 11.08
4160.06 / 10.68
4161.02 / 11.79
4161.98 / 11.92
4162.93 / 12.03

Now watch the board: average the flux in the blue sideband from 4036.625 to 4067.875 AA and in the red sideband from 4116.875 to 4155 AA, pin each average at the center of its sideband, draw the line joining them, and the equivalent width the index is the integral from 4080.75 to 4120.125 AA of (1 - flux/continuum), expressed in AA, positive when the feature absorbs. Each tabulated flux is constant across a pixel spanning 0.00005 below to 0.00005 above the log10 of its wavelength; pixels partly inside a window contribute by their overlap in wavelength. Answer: 4.5 AA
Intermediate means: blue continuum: 12.4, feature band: 10.7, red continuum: 11.9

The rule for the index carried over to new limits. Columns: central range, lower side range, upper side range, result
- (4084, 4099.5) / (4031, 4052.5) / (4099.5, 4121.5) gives 1.2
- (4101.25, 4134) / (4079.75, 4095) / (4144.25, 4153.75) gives 2.6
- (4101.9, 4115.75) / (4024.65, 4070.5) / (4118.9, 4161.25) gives 2.1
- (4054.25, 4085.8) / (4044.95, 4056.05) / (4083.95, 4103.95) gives -0.7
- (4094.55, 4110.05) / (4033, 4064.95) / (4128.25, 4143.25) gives 2.7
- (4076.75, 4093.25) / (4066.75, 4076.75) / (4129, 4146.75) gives 0.6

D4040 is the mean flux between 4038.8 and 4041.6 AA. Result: 13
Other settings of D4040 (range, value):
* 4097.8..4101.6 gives 10.4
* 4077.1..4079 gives 12.2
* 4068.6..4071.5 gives 12.4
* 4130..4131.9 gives 11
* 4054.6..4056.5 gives 12.1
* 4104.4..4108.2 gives 8.51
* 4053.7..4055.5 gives 11.6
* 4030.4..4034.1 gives 12.2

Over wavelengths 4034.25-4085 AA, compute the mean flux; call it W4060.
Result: 12.3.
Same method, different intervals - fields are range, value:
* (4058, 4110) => 11.2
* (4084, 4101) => 10.4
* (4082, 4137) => 10.9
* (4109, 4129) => 11.2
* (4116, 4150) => 11.7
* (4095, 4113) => 9.95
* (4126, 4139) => 11.8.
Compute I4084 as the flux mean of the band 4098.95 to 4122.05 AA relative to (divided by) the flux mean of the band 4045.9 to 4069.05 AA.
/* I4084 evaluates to 0.86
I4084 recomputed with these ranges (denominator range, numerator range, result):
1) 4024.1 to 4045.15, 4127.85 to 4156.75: 0.97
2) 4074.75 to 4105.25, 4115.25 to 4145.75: 1.06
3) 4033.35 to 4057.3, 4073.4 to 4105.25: 0.88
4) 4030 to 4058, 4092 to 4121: 0.83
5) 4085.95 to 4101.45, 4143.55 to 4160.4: 1.17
